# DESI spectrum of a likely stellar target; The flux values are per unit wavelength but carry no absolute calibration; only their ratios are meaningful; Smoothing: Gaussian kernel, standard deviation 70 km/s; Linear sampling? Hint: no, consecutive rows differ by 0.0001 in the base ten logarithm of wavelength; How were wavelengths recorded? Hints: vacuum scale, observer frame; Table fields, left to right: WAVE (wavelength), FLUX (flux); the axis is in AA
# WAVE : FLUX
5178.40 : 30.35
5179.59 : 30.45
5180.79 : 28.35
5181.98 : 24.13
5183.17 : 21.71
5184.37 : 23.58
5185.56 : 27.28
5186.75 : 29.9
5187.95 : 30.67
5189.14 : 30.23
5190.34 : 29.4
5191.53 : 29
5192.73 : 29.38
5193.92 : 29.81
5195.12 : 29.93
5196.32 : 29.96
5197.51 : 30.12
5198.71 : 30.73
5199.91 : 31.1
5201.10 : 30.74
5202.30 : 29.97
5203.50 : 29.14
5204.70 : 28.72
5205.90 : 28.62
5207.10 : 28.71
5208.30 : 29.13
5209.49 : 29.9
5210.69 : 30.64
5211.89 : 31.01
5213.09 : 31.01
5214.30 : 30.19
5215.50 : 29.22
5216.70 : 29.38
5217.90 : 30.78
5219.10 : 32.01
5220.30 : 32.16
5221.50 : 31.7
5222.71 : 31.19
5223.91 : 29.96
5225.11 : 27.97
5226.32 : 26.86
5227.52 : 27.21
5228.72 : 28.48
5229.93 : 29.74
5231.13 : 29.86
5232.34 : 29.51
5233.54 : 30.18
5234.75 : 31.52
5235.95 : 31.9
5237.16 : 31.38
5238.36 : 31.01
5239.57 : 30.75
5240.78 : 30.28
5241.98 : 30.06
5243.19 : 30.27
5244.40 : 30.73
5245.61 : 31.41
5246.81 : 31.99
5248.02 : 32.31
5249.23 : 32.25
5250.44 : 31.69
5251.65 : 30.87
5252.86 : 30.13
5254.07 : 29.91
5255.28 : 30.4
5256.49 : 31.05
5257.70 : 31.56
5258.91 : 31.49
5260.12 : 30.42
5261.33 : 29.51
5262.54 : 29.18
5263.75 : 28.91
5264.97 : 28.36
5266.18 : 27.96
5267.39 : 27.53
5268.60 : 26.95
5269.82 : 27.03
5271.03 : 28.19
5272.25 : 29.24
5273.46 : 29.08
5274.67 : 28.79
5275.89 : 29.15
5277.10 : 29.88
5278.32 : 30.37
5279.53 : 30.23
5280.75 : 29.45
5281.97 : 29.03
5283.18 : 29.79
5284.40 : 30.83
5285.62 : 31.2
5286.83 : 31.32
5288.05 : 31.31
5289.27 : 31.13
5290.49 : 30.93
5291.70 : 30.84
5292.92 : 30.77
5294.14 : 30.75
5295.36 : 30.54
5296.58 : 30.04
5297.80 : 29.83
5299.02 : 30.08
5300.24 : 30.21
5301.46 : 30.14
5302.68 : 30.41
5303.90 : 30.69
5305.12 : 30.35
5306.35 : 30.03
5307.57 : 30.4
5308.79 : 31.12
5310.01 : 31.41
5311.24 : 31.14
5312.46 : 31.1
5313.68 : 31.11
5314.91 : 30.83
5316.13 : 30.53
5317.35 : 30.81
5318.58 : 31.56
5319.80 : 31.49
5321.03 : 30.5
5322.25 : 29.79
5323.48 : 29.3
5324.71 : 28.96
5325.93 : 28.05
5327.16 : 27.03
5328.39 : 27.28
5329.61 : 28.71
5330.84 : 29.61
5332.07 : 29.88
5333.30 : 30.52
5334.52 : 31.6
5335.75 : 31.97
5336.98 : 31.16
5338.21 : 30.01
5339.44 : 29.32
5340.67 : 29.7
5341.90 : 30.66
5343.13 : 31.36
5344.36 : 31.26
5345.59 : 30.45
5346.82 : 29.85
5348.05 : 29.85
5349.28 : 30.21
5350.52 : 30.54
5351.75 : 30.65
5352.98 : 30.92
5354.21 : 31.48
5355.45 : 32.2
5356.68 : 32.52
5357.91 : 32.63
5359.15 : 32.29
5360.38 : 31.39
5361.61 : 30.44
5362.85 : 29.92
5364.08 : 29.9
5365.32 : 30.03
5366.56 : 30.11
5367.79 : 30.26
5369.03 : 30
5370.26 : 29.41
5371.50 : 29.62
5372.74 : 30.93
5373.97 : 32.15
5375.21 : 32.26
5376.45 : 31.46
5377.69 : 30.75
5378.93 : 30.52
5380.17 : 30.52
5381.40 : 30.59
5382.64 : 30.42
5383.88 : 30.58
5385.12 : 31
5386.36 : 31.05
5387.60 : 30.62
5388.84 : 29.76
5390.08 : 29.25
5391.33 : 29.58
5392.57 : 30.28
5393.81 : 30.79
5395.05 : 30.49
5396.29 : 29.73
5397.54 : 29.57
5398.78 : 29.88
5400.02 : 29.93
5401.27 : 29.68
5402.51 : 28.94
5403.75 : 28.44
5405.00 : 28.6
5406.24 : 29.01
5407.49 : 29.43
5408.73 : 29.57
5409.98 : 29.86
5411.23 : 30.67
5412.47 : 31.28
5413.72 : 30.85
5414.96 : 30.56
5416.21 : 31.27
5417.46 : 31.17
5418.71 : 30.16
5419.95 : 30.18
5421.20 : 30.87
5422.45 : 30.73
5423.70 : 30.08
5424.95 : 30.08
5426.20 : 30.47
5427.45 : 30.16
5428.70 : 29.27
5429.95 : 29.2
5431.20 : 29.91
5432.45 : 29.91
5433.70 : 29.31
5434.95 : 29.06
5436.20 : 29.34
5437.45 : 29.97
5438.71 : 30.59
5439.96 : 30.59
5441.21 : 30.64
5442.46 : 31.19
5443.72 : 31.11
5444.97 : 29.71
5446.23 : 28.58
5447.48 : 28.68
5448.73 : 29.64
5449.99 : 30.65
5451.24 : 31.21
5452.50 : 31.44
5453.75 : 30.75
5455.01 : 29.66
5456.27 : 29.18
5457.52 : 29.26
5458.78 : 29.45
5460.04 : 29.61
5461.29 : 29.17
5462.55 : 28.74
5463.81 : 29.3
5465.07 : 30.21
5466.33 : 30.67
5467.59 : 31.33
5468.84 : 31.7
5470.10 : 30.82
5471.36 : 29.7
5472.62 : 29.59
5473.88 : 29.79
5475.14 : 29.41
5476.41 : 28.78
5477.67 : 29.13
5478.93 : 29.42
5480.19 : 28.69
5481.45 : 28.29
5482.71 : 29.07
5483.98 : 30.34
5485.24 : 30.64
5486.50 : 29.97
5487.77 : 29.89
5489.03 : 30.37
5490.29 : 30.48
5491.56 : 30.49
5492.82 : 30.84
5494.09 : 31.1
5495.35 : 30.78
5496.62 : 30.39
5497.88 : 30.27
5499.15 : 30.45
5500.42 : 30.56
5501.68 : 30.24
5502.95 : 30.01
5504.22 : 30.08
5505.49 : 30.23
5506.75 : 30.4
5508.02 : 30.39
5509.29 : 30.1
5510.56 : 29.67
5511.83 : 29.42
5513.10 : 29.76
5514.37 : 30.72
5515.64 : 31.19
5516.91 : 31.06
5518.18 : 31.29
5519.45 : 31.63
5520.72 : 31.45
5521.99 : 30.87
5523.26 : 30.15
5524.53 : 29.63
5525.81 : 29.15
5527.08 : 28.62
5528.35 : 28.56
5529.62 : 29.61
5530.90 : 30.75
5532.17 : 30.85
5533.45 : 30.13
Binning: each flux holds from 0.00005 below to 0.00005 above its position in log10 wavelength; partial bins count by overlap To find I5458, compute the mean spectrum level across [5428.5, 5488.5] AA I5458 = 29.9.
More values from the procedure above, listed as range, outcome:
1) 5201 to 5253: 30.3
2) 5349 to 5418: 30.5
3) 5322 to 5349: 29.8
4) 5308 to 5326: 30.6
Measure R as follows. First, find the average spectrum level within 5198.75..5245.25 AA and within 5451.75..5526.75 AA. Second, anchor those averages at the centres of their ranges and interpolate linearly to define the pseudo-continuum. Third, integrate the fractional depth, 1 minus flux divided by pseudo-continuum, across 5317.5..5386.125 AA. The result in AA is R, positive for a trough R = -0.8 AA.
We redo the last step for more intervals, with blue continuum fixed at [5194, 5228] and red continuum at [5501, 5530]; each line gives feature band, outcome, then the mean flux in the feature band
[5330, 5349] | -0.3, 30.5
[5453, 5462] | 0.2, 29.6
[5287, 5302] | -0.3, 30.6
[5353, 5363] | -0.5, 31.6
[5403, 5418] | 0.0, 30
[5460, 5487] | 0.4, 29.8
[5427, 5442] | 0.1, 29.9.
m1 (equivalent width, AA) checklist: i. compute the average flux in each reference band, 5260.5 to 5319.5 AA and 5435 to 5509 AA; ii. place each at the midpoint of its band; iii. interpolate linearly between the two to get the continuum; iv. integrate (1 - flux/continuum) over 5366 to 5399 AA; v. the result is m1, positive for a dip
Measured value -0.4 AA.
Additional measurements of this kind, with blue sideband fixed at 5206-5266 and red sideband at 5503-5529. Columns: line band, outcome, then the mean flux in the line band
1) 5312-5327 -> 0.0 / 30.2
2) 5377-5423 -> 0.1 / 30.2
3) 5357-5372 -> -0.1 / 30.5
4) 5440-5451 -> 0.1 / 30.1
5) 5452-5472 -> 0.1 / 30.1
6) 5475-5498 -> 0.2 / 29.9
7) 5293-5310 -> -0.1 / 30.4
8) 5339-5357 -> -0.3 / 30.7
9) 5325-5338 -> 0.3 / 29.6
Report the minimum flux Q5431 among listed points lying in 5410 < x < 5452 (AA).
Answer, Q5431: 28.58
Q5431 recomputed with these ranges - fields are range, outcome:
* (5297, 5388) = 27.03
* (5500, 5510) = 30.01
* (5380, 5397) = 29.25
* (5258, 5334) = 26.95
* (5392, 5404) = 28.44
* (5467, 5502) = 28.29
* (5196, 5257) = 26.86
